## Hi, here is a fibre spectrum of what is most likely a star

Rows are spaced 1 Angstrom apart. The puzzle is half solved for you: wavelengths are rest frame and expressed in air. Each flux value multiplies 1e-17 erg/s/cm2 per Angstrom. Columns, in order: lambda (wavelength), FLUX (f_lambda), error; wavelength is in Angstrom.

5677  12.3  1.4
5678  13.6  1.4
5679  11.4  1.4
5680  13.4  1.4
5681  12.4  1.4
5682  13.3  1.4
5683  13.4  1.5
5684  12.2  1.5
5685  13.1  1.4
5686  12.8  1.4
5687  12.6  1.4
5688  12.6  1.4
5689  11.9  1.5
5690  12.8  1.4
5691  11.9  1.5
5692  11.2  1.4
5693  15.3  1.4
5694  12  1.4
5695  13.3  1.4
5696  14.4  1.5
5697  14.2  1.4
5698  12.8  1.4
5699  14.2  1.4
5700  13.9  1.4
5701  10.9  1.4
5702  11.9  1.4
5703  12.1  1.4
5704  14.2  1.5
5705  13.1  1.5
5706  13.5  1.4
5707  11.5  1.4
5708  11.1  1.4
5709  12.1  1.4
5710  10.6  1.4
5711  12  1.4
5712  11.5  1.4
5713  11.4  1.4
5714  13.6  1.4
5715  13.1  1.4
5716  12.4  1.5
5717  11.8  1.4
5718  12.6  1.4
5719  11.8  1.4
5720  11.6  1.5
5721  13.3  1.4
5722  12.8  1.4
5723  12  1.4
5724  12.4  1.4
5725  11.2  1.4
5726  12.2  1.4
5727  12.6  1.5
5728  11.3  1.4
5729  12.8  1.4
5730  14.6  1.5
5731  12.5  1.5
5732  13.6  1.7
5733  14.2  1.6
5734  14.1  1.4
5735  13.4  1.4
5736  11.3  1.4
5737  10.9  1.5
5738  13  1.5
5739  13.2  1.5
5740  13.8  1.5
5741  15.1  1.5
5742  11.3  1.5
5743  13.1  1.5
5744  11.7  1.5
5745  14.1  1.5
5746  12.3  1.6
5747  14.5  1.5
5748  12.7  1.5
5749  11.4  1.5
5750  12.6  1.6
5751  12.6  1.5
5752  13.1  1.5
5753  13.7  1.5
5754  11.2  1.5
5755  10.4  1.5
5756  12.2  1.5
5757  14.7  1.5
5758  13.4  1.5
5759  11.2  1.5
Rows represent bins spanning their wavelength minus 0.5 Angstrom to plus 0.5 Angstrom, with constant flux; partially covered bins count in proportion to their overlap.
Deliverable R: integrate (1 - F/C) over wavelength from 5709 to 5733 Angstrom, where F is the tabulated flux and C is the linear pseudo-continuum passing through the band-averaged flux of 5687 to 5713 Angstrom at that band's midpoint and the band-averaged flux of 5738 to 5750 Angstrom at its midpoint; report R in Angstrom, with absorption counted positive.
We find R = 0.8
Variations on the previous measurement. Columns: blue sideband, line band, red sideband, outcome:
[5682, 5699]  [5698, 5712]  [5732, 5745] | 0.64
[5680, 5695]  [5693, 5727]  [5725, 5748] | 0.81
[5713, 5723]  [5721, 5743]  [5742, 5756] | -0.54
